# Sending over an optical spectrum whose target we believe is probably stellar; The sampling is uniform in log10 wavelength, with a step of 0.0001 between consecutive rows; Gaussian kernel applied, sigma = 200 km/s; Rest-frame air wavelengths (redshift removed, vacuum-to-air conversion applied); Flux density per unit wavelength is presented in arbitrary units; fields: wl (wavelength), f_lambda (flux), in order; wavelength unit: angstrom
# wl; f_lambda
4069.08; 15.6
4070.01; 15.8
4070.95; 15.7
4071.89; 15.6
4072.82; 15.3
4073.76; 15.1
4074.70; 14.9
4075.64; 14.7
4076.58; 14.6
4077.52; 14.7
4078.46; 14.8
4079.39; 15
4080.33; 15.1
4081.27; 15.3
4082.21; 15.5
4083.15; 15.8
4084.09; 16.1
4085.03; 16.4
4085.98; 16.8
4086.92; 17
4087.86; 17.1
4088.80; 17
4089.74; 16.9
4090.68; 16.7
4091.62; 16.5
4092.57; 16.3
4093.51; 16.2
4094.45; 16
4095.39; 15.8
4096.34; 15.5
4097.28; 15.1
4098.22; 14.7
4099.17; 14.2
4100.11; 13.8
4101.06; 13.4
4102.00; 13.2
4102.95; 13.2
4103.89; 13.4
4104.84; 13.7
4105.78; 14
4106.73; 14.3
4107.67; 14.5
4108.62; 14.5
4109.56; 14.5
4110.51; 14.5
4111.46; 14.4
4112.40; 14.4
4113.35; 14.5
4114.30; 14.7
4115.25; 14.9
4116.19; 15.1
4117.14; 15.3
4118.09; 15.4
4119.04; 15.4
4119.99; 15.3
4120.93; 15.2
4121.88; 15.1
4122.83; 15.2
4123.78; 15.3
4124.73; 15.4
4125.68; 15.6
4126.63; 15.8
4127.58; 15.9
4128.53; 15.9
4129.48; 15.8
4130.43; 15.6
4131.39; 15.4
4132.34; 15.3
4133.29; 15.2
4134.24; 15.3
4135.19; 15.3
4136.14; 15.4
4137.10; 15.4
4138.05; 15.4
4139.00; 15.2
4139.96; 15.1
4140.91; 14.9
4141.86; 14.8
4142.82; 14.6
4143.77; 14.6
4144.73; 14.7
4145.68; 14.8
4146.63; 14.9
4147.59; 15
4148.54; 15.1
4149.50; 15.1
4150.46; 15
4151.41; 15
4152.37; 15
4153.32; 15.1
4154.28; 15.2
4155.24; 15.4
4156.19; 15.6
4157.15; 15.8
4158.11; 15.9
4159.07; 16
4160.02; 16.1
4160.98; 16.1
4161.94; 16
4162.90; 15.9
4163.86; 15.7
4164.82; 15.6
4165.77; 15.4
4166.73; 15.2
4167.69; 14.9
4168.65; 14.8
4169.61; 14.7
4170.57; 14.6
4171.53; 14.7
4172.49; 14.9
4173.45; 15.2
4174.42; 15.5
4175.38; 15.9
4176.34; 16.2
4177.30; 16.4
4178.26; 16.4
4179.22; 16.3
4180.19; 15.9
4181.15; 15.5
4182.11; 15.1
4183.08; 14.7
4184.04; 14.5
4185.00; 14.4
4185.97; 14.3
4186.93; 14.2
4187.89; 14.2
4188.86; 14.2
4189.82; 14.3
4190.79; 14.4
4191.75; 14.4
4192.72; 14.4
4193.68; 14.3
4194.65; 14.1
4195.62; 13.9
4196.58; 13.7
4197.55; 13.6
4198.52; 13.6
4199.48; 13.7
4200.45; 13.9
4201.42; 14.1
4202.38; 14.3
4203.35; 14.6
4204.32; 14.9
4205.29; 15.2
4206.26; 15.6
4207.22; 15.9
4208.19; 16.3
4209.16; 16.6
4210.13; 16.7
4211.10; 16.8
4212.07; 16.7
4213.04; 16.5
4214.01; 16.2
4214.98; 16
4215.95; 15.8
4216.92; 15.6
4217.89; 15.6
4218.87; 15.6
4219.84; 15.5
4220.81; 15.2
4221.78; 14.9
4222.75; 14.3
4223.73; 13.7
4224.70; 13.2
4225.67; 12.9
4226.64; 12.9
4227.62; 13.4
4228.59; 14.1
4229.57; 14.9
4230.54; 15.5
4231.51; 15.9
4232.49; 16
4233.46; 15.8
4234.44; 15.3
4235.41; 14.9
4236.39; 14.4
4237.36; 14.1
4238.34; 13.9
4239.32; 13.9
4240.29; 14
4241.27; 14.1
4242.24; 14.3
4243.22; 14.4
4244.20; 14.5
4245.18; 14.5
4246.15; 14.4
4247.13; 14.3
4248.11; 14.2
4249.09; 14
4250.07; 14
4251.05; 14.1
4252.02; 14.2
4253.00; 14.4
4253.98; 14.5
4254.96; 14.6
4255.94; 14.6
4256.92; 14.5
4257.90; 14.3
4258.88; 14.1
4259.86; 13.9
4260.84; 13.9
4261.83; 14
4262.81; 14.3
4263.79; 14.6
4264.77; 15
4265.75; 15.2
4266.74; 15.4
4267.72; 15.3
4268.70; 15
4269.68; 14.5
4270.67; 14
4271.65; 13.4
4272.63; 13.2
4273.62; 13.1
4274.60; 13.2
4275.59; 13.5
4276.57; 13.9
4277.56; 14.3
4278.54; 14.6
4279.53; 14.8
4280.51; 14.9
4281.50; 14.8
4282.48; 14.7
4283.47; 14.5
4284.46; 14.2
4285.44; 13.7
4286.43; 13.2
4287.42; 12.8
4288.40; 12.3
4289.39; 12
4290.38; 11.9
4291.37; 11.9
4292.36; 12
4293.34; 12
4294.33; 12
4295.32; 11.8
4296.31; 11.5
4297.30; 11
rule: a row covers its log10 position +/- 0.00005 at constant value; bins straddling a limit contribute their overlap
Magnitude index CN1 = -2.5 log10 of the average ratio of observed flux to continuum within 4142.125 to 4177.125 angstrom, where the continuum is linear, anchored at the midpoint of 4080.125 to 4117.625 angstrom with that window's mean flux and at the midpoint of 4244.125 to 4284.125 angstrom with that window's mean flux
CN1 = -0.03 mag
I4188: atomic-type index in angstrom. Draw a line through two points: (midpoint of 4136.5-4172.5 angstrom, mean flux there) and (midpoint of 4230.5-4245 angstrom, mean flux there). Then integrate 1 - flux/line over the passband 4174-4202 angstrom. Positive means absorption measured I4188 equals 0.6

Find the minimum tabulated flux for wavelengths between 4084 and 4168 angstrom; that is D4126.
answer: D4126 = 13.2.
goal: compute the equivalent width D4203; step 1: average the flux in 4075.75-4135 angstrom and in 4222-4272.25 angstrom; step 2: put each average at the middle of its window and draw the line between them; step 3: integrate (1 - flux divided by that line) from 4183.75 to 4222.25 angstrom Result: -0.9 angstrom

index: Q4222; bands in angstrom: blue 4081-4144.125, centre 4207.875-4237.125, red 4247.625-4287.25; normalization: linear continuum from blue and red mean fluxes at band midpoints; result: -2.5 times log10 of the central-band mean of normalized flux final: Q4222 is -0.05 mag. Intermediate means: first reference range 15.2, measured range 15.2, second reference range 14.3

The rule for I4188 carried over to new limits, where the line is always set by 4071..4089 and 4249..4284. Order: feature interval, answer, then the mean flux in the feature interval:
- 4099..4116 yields 1.41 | 14.1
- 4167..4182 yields -0.50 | 15.4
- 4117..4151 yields -0.02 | 15.2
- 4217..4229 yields 0.24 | 14.3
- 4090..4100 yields -0.10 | 15.7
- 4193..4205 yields 0.57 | 14.1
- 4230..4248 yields -0.20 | 14.7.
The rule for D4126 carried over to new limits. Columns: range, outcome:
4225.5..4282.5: 12.9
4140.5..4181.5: 14.6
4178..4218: 13.6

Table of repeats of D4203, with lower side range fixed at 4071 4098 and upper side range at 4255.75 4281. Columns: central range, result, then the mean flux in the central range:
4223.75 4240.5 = 0.2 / 14.4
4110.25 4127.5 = 0.4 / 15.1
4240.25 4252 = 0.2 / 14.2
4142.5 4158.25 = 0.1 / 15.1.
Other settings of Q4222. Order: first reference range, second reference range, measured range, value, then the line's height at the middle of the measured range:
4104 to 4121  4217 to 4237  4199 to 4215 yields -0.059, 14.7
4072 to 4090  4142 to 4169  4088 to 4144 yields 0.028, 15.5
